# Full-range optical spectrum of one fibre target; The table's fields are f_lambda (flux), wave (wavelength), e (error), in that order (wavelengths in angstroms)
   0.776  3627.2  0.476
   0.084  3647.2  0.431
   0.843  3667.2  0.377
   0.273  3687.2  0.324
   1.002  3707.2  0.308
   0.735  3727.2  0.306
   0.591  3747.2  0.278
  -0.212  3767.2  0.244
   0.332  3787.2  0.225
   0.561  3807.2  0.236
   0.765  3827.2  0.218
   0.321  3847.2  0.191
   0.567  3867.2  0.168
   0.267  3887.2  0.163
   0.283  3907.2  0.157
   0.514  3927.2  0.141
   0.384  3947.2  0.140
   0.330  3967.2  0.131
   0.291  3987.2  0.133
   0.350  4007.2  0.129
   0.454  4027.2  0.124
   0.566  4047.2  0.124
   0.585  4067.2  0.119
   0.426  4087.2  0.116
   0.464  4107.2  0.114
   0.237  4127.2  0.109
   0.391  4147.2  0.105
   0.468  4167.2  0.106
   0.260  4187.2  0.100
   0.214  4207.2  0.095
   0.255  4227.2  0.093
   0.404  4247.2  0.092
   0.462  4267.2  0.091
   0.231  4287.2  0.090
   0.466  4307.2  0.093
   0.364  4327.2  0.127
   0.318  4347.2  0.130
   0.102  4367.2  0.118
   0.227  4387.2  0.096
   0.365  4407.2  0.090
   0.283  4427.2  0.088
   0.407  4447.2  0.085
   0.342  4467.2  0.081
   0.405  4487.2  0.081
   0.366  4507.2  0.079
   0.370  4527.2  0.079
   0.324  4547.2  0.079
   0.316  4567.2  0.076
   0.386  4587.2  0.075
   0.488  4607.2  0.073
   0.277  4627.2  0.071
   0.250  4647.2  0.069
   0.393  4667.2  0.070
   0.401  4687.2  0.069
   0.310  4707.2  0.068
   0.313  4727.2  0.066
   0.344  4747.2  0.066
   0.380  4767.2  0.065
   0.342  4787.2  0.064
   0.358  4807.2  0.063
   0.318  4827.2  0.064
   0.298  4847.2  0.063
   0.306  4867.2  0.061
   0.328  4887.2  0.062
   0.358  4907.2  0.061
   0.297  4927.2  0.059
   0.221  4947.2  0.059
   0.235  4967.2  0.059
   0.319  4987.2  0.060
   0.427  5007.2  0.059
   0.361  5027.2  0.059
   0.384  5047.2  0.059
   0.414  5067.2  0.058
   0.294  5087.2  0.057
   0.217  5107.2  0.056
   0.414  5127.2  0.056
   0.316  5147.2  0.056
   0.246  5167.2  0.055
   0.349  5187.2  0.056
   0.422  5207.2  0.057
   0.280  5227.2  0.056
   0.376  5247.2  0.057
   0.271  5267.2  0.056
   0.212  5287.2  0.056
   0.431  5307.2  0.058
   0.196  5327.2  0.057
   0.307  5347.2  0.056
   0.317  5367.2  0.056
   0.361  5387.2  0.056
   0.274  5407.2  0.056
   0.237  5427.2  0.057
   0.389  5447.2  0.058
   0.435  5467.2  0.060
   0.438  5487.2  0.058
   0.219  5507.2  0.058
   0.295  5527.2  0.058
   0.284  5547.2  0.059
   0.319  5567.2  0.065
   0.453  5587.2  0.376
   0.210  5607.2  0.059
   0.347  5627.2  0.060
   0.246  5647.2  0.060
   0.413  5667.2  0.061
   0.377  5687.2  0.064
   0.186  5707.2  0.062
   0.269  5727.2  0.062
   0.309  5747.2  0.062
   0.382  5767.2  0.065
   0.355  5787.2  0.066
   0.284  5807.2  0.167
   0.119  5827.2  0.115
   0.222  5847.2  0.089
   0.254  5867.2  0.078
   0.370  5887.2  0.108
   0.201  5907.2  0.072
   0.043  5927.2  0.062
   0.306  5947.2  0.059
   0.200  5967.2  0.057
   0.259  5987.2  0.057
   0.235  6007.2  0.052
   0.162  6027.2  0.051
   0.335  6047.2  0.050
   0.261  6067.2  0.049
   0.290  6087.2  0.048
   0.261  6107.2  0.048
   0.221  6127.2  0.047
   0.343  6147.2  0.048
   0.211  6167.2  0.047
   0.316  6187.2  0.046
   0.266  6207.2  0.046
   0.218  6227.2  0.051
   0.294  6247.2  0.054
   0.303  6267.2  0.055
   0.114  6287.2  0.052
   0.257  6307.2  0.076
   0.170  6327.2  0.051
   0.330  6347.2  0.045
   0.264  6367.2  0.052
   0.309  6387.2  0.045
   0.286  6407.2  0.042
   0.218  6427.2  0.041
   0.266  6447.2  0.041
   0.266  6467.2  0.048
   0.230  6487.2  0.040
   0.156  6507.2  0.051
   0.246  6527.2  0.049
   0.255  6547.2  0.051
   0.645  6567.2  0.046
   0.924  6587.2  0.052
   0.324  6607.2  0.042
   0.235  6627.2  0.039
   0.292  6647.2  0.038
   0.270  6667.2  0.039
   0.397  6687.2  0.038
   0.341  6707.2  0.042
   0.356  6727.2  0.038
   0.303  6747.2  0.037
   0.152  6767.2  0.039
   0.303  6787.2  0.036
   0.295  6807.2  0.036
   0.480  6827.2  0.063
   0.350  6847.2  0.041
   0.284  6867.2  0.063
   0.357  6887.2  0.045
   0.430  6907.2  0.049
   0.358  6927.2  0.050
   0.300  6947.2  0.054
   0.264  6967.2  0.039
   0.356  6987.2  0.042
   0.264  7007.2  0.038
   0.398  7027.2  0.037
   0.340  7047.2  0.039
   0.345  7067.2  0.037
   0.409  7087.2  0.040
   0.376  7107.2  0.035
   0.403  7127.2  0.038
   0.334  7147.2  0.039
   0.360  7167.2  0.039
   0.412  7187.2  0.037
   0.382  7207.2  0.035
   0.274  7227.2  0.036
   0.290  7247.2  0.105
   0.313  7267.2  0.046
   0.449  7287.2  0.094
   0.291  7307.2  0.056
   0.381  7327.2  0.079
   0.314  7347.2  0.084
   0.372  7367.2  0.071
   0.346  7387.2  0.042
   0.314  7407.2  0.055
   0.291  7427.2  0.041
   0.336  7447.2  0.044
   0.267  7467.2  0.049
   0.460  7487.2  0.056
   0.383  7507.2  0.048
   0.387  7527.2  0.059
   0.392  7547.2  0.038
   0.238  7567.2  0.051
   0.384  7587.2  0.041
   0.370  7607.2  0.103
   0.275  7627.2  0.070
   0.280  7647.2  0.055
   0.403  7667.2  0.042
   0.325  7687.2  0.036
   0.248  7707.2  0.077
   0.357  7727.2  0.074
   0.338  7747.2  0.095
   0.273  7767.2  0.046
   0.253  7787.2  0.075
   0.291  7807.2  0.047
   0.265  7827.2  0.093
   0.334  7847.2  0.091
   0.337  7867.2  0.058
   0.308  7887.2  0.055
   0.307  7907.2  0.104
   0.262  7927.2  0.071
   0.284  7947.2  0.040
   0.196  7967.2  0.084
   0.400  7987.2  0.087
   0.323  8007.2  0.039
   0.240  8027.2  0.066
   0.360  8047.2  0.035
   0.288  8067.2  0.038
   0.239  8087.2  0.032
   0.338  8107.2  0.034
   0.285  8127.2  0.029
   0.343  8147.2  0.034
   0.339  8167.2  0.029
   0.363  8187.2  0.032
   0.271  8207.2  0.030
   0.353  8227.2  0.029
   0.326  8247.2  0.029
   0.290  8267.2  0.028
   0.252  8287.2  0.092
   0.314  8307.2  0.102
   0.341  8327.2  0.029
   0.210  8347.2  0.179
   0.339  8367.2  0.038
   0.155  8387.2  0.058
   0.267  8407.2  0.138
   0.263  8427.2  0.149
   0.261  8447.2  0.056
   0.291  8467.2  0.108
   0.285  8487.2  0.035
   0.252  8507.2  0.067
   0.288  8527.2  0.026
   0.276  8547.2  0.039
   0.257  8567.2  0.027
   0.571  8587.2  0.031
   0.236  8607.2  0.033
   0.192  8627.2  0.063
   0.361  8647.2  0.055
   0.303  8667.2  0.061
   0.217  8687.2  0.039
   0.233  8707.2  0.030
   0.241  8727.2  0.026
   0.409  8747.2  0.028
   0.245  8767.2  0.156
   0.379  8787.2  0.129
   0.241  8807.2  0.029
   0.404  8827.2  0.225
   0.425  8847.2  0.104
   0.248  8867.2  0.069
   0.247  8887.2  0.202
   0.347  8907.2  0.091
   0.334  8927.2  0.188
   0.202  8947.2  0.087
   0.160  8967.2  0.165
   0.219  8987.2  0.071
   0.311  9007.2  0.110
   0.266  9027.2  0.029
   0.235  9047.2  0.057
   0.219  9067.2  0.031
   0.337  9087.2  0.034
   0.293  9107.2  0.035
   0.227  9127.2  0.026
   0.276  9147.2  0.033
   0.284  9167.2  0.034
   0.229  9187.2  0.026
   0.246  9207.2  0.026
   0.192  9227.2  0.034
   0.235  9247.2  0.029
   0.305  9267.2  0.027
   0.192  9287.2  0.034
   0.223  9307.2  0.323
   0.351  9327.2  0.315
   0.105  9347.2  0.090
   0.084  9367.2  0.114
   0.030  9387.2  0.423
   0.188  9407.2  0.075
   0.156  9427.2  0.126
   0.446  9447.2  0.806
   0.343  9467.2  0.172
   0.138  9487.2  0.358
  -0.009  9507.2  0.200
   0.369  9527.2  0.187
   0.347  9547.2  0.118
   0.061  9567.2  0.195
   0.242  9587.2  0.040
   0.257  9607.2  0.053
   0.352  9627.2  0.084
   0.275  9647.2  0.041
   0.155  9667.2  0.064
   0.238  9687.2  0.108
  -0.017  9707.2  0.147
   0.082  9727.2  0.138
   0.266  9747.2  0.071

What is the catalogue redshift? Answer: 0.765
